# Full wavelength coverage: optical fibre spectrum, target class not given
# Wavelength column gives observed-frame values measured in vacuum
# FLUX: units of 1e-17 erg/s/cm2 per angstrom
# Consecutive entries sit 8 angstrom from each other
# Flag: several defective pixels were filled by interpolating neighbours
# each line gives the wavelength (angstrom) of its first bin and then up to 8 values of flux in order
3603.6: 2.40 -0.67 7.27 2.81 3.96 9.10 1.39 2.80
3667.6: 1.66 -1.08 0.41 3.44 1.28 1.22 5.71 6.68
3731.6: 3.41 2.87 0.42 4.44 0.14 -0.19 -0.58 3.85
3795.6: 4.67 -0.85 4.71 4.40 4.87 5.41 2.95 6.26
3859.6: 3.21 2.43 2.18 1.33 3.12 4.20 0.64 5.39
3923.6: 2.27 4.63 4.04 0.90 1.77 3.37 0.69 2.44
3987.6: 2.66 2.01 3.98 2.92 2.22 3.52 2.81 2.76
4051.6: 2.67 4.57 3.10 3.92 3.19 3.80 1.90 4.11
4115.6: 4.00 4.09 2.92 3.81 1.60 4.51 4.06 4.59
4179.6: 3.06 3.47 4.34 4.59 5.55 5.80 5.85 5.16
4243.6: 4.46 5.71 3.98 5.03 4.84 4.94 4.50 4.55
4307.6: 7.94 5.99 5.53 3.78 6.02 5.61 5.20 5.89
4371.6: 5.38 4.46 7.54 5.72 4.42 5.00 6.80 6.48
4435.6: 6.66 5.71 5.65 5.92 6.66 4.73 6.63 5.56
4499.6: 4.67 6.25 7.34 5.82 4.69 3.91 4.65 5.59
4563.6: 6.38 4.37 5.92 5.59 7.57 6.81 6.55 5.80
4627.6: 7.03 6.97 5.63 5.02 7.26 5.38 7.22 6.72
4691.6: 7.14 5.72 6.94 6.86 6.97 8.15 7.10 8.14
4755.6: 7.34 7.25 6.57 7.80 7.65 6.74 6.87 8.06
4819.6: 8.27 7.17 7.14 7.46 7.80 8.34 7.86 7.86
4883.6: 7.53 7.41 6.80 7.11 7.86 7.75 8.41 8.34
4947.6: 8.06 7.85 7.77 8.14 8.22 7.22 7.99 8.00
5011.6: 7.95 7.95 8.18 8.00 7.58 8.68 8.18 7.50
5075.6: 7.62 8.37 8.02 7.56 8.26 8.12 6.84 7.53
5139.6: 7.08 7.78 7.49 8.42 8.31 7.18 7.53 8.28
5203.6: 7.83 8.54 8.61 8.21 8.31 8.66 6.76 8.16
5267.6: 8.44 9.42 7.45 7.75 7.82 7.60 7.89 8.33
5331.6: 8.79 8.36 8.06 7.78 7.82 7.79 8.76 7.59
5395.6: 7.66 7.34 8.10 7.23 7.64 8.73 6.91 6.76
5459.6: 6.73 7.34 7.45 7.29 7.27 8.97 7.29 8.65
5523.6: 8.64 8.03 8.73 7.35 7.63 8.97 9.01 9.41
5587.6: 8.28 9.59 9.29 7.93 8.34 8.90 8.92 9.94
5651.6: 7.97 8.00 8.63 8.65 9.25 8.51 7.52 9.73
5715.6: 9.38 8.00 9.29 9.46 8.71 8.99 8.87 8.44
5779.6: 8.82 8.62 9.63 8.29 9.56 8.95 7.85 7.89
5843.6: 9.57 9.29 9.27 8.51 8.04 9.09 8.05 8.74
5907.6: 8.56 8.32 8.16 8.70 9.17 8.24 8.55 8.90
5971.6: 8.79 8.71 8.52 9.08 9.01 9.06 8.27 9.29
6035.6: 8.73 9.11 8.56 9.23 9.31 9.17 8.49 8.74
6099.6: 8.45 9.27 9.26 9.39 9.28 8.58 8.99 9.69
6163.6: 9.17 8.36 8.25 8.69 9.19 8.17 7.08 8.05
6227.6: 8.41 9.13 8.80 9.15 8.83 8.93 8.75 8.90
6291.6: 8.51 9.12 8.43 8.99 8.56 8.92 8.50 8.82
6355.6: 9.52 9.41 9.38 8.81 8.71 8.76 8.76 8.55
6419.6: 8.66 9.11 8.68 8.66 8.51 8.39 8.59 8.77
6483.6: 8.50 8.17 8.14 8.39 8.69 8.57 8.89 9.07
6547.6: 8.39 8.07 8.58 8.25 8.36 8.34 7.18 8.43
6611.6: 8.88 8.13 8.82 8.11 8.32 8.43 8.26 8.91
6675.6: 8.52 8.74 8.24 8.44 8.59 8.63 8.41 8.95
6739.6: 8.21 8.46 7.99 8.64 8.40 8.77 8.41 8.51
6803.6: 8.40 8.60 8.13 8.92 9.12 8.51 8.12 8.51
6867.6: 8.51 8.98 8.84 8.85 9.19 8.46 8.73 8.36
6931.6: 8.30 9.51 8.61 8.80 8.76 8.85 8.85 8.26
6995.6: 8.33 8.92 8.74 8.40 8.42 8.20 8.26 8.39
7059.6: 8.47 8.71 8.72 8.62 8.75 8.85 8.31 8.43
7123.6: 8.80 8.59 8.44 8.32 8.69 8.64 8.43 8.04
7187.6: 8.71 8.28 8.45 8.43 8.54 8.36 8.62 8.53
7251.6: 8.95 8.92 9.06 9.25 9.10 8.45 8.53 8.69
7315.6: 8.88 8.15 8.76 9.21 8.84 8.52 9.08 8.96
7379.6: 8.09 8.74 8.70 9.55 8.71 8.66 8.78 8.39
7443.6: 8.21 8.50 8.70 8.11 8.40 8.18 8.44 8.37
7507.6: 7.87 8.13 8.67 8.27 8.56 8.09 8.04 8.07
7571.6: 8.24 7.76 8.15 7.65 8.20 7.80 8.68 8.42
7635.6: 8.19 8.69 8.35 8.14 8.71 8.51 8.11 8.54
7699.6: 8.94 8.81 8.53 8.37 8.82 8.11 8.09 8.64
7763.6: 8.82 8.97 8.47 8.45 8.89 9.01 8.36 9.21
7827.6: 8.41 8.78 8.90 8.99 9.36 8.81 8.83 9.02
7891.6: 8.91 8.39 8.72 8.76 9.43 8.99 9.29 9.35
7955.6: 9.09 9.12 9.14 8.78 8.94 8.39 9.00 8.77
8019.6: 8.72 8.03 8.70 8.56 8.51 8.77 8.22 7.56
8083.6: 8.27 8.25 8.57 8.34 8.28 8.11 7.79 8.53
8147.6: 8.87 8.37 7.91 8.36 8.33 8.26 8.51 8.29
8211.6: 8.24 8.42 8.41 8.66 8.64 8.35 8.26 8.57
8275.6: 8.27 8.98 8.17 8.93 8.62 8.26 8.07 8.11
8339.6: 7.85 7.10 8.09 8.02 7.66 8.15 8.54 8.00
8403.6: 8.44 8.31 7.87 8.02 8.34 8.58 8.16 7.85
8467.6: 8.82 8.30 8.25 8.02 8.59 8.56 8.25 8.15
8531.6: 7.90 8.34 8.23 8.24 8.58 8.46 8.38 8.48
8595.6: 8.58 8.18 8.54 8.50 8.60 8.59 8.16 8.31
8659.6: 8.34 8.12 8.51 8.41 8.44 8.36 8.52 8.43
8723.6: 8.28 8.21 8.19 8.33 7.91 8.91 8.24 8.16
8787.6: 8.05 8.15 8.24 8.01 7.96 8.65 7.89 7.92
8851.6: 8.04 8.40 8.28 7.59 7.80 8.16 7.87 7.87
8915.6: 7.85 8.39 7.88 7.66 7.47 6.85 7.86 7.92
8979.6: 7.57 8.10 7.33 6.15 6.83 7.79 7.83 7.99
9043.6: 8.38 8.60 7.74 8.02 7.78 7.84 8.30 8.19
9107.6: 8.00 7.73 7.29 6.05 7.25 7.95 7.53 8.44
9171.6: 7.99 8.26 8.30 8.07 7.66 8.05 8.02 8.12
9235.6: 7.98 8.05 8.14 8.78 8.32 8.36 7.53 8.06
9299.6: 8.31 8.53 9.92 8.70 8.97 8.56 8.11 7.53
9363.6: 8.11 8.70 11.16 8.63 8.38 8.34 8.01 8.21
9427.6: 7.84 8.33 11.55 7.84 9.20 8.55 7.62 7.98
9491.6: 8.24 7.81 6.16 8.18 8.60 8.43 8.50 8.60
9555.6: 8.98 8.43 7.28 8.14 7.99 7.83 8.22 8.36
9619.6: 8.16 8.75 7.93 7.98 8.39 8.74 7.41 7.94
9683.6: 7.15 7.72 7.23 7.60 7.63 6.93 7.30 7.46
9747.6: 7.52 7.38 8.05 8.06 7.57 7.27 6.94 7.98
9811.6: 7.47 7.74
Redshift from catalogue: 0.054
